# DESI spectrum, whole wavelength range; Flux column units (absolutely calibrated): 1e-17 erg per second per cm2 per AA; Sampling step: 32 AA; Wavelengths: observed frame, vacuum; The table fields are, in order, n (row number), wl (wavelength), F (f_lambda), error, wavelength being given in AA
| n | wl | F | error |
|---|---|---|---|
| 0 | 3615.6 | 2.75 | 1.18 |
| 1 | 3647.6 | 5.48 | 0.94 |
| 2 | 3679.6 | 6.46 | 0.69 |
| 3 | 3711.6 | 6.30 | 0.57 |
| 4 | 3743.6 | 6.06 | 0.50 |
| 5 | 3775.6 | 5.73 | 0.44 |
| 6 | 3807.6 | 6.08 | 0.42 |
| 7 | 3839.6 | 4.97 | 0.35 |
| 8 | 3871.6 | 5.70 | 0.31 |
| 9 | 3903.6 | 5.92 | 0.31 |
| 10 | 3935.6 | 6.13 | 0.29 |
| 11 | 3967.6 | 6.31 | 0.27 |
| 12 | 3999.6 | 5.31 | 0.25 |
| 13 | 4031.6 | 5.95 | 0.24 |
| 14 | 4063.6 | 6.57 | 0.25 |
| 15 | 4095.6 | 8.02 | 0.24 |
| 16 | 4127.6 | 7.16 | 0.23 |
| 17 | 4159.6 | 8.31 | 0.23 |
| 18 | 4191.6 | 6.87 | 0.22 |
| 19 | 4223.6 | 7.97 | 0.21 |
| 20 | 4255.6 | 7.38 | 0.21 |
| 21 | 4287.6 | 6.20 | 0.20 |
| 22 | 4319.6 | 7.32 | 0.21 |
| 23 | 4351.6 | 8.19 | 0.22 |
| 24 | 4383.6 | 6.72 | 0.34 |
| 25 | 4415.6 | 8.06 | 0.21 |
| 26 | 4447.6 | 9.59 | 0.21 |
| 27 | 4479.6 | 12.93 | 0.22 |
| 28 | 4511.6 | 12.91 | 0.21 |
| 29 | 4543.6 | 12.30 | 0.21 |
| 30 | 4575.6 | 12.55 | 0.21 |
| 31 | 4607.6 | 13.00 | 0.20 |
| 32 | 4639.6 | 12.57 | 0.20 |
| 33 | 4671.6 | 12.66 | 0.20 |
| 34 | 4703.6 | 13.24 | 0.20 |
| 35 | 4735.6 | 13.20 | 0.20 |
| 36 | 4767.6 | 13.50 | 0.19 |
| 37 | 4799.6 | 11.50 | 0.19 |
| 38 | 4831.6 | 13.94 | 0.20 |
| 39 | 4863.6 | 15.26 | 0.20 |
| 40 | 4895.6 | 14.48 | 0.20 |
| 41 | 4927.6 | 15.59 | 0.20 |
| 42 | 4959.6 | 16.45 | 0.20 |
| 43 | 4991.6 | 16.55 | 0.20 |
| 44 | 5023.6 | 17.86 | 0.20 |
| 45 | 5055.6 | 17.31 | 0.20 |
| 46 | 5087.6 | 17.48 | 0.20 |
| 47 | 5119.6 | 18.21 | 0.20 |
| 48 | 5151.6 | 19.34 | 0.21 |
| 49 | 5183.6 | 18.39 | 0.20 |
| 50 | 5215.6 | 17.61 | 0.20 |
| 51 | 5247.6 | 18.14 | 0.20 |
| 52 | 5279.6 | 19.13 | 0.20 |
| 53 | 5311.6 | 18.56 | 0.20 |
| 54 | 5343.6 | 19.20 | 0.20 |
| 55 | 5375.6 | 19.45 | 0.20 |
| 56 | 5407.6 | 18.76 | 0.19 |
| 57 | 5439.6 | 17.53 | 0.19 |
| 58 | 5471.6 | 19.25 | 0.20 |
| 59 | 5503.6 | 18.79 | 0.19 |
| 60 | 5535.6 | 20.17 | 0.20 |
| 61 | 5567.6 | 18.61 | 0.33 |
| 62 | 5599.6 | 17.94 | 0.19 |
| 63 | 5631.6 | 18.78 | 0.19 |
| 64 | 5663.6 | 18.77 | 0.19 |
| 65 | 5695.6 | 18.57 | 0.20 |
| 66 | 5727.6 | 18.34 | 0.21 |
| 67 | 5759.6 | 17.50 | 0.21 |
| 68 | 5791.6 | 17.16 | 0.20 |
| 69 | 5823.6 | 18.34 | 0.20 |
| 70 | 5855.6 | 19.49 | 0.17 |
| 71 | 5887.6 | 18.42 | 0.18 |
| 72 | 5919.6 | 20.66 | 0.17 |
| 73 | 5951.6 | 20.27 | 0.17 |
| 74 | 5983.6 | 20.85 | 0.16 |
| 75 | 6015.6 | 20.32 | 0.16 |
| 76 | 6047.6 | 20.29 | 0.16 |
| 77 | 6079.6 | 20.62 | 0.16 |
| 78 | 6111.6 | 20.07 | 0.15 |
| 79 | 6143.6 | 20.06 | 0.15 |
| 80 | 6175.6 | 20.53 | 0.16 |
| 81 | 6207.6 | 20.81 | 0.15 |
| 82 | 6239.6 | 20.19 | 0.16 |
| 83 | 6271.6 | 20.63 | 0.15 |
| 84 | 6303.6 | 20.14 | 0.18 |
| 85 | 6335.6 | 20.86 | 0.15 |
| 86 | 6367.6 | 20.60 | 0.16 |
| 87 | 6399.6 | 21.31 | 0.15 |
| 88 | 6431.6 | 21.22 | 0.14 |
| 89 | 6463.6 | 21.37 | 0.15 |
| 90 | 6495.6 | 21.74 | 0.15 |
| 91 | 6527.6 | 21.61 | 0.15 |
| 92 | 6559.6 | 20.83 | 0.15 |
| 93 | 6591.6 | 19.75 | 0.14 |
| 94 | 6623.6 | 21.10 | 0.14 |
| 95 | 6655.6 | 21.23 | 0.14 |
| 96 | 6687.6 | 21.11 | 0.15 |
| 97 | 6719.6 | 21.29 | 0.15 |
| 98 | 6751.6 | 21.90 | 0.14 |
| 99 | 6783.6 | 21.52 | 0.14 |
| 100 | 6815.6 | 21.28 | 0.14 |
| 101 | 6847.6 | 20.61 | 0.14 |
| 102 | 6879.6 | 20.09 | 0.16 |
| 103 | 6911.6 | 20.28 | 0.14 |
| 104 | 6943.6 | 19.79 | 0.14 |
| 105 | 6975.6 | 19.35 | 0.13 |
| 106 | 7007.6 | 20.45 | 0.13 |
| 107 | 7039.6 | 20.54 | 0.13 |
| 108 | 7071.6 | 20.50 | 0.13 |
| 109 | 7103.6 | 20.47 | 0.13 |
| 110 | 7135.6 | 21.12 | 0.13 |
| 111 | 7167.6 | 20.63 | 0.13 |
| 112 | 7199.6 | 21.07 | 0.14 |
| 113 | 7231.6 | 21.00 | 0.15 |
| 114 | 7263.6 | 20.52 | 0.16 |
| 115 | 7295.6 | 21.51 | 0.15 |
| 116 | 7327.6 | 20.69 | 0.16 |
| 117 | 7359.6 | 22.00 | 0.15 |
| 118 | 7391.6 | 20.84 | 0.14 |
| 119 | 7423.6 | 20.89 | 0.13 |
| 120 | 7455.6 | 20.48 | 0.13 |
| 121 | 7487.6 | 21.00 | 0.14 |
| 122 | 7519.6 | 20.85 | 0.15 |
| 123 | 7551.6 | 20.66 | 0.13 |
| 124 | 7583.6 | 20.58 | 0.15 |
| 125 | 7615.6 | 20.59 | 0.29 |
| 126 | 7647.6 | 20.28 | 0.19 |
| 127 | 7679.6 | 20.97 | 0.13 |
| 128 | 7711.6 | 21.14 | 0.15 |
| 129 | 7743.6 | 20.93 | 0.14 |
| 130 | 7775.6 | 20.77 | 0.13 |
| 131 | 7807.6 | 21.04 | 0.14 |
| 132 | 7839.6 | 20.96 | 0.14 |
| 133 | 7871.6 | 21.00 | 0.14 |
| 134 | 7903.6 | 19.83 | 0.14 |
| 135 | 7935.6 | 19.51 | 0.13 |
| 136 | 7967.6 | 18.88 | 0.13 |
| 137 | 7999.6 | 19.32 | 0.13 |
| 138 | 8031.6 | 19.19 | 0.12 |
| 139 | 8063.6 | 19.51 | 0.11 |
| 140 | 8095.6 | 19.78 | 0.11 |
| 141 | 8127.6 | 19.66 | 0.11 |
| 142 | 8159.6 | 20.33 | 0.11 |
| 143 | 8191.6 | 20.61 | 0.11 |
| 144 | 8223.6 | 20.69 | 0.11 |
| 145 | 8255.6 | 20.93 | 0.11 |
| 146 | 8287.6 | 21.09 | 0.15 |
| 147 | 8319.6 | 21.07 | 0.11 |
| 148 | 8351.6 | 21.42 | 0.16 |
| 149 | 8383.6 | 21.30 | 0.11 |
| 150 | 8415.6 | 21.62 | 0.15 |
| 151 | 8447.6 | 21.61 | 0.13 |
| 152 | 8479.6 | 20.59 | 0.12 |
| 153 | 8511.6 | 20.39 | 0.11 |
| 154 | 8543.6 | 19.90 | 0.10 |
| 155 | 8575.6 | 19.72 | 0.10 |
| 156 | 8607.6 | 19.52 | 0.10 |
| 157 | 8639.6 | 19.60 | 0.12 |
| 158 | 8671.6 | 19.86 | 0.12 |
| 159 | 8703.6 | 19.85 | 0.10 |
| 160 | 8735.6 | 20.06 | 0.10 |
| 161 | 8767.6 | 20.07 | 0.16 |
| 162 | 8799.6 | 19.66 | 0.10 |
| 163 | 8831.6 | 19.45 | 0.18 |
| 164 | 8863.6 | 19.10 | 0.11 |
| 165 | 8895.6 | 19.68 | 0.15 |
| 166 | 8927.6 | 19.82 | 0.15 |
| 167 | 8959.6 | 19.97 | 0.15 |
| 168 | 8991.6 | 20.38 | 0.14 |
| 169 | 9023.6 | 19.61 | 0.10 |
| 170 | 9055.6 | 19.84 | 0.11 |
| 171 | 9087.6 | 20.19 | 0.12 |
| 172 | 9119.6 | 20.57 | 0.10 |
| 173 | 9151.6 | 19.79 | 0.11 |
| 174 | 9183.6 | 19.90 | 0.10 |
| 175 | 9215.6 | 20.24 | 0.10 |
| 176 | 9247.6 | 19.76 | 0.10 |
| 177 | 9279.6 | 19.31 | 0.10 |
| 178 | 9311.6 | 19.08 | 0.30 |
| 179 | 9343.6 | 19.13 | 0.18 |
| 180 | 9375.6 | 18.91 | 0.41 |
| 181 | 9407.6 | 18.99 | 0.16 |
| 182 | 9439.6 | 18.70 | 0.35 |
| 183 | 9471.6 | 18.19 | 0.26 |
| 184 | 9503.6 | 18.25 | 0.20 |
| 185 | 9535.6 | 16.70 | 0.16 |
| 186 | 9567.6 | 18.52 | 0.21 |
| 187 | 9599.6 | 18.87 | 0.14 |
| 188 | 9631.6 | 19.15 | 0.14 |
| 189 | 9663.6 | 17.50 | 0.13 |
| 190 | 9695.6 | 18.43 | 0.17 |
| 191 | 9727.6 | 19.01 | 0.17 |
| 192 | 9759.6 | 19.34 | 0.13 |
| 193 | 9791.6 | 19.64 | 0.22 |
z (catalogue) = 0.12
